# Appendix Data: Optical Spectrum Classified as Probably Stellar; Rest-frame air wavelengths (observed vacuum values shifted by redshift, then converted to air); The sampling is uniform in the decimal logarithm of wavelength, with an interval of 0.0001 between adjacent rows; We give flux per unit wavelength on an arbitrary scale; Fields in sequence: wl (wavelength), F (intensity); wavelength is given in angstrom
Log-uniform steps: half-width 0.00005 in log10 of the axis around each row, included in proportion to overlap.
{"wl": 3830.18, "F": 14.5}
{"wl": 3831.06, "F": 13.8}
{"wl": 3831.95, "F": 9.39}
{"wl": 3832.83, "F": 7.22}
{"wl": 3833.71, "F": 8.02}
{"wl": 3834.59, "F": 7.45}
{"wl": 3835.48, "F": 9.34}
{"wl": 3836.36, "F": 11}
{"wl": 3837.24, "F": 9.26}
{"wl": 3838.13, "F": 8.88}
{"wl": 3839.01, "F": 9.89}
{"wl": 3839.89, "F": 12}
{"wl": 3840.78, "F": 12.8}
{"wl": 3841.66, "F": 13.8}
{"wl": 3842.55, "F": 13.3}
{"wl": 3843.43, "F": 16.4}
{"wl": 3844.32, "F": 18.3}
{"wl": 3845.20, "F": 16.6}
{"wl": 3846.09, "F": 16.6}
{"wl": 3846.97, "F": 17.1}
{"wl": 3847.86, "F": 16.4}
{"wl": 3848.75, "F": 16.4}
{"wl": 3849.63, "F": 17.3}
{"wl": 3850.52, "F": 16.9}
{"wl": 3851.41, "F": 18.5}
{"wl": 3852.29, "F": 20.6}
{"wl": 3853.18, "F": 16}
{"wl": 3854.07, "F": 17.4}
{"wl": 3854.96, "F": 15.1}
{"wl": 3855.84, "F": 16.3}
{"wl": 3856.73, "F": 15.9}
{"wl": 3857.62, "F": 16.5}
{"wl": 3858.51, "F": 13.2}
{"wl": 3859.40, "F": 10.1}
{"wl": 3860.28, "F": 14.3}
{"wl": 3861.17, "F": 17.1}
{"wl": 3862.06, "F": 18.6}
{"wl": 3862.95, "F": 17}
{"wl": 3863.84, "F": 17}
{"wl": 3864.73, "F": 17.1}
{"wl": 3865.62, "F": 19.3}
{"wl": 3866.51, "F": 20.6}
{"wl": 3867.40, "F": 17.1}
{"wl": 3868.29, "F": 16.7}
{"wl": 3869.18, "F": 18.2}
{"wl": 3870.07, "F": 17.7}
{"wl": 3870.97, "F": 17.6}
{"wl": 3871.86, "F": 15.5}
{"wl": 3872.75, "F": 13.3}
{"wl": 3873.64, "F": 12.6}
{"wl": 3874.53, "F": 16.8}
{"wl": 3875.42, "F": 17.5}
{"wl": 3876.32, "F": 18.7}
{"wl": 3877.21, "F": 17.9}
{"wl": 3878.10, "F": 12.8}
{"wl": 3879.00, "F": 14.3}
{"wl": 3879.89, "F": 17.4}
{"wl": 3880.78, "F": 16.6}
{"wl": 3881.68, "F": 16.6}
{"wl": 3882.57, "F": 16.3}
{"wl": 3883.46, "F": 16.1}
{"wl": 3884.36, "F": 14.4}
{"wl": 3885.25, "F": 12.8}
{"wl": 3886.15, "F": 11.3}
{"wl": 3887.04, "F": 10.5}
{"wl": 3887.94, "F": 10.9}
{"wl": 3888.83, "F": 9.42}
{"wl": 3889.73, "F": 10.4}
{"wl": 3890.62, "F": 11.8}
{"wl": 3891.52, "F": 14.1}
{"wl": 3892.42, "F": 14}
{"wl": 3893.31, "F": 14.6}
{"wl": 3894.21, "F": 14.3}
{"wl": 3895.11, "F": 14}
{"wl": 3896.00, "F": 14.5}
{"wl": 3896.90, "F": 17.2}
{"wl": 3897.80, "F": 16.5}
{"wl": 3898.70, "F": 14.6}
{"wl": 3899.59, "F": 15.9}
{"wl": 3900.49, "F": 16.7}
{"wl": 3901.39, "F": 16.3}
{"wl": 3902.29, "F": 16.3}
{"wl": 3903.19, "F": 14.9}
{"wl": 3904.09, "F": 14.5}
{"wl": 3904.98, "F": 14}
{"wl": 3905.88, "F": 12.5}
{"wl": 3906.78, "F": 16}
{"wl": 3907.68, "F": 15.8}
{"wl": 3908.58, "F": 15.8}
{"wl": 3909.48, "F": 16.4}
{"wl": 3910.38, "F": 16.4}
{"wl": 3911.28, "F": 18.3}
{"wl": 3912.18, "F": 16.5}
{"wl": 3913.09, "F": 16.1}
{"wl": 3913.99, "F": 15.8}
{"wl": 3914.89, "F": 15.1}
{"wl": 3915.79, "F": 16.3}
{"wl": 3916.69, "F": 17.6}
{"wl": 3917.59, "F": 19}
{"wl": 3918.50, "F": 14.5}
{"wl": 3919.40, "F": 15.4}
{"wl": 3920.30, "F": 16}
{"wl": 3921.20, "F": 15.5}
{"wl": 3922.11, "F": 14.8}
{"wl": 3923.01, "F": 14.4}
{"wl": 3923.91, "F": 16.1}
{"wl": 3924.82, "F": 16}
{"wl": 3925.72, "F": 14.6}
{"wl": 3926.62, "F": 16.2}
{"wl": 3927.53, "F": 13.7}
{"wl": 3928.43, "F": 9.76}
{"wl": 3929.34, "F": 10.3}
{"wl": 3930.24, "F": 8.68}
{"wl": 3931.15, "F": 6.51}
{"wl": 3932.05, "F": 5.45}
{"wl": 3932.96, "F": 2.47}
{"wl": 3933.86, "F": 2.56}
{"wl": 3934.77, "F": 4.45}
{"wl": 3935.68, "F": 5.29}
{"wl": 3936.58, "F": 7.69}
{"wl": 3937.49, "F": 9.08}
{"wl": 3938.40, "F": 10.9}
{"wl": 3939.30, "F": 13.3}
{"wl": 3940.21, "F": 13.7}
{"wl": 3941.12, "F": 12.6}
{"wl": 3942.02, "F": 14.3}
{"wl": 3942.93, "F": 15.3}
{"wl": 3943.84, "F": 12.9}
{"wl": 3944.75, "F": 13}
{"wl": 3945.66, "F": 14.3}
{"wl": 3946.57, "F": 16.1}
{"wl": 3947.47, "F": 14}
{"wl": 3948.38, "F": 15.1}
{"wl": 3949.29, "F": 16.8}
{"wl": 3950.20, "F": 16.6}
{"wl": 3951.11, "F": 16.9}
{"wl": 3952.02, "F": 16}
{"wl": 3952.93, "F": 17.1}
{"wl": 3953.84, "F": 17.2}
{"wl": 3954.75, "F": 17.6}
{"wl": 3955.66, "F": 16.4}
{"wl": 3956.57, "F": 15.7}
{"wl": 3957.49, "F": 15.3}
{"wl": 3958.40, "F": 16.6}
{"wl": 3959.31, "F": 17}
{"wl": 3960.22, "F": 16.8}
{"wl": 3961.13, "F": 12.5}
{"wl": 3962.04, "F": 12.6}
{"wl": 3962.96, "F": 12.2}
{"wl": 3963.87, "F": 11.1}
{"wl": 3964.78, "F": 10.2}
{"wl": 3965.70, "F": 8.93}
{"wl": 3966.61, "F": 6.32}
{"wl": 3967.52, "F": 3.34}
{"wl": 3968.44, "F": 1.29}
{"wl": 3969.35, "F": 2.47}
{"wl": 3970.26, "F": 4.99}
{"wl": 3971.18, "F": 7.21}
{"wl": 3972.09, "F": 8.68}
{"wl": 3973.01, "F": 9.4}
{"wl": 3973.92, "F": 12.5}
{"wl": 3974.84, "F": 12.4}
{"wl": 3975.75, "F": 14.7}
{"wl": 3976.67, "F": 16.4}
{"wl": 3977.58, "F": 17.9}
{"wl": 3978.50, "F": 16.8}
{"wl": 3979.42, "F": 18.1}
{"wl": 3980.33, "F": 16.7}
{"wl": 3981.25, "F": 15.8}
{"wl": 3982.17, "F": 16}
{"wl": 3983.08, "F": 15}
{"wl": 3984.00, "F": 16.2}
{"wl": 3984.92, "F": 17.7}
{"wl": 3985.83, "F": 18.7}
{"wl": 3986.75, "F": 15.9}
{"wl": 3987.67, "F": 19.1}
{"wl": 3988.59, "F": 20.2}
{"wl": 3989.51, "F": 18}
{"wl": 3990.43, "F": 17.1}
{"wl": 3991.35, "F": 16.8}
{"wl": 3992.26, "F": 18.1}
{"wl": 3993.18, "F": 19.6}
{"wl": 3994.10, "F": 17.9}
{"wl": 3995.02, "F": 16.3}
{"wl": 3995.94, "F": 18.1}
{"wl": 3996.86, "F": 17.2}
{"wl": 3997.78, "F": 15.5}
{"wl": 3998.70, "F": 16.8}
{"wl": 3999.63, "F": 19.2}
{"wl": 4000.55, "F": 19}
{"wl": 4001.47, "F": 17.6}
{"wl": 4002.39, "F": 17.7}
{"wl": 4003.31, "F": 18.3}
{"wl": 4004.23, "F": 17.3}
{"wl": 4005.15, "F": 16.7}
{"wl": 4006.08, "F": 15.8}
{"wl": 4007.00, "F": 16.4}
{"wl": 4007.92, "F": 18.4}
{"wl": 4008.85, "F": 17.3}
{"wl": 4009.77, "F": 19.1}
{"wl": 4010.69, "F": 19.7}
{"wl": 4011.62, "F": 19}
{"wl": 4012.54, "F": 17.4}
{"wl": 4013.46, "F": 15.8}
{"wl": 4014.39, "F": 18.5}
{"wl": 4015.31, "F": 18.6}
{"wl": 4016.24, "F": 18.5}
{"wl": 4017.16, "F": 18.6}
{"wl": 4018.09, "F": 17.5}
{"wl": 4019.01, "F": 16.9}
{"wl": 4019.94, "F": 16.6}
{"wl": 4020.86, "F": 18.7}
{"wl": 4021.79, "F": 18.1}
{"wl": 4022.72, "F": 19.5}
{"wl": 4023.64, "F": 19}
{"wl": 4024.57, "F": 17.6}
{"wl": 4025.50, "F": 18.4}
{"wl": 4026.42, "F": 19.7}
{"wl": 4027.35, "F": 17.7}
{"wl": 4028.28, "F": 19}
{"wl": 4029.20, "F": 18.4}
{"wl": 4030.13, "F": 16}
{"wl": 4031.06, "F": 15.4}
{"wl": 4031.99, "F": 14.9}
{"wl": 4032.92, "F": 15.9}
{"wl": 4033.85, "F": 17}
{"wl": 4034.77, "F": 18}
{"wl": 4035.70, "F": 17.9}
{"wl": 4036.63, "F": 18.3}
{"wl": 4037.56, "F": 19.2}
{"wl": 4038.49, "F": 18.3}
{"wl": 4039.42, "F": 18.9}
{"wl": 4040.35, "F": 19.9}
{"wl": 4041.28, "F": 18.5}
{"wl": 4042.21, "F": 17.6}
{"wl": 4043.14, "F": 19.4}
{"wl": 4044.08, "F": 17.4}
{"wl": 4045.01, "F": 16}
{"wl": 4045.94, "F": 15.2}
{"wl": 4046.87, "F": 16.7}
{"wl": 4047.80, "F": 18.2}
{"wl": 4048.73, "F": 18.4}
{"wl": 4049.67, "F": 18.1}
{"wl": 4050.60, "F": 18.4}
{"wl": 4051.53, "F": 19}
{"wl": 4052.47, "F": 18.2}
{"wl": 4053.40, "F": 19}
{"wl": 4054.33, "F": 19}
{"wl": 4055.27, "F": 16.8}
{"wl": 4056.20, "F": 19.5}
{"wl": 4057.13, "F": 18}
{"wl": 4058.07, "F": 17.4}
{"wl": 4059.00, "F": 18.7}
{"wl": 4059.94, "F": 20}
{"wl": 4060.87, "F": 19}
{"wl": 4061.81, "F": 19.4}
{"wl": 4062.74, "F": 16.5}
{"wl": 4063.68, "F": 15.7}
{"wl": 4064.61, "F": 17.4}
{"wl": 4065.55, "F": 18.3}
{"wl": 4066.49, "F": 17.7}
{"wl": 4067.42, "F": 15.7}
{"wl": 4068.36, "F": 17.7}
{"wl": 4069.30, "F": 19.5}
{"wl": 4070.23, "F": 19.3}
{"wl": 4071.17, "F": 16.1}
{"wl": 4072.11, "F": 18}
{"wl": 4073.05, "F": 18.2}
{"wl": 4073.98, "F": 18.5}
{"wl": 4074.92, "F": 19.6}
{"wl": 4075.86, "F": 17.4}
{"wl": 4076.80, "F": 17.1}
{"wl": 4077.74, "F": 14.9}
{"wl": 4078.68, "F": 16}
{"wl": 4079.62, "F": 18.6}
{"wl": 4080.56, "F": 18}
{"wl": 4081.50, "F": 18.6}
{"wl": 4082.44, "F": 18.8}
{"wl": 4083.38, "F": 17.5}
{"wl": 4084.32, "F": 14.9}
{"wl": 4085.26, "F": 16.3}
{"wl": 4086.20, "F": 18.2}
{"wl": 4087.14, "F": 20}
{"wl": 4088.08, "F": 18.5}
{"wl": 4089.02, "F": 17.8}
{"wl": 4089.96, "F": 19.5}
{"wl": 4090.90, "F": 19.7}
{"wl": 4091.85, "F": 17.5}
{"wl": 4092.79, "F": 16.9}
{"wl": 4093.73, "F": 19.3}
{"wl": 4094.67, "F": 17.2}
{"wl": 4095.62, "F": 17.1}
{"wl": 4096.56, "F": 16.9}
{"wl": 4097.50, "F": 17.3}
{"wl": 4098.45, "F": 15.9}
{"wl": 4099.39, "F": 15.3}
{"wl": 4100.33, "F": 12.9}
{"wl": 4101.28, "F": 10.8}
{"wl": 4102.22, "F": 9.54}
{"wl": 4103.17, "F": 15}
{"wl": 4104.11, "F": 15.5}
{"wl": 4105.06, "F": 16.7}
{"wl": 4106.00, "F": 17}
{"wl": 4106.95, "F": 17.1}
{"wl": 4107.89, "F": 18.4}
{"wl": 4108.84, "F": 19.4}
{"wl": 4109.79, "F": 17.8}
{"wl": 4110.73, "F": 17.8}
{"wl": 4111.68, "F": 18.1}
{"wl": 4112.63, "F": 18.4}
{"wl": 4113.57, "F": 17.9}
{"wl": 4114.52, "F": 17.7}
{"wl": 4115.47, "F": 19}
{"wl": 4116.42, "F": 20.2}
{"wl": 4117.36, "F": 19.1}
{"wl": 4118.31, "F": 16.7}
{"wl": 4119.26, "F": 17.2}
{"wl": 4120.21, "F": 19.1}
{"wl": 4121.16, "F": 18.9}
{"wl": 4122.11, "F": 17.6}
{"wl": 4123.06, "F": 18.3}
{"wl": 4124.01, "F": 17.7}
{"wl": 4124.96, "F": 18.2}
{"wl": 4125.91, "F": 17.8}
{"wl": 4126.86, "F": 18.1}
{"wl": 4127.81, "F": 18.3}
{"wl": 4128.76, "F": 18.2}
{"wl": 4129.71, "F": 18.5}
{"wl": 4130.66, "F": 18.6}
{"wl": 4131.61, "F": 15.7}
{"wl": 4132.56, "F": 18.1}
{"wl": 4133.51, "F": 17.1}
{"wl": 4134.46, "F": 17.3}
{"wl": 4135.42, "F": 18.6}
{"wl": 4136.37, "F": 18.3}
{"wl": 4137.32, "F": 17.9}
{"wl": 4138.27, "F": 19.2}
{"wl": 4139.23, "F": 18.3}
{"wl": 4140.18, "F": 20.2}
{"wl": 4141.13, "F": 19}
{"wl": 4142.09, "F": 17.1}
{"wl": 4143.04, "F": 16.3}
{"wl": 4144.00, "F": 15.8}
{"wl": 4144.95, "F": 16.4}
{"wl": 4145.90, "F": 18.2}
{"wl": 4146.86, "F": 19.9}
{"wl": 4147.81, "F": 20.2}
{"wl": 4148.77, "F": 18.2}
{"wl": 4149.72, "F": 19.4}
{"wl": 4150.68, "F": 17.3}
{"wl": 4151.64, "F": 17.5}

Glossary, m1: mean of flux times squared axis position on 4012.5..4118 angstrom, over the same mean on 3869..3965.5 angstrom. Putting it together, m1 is 1.34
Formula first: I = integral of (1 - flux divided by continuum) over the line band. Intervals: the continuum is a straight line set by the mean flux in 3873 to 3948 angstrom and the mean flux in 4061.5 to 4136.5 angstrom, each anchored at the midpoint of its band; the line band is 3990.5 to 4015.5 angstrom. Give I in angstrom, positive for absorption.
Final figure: -3.3 angstrom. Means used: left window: 13.8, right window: 17.5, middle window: 17.7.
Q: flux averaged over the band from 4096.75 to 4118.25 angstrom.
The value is 16.7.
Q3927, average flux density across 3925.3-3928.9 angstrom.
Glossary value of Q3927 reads 13.5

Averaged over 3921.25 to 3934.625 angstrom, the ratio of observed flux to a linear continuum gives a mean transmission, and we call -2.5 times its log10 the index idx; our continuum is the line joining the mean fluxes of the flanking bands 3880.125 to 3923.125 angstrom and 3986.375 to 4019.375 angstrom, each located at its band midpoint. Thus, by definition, 0.40 mag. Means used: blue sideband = 15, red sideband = 17.8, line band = 10.8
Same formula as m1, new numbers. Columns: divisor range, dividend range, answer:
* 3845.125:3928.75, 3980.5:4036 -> 1.20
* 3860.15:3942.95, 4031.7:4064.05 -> 1.36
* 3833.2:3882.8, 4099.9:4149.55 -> 1.31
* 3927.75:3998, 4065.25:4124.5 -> 1.40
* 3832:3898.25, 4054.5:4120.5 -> 1.32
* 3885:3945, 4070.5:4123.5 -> 1.43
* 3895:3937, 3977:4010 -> 1.33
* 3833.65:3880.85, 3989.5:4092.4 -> 1.27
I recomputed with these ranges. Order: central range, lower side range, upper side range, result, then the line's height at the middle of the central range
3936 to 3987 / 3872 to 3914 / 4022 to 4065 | 9.17 angstrom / 16.3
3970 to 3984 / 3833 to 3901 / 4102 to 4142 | 2.14 angstrom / 16.2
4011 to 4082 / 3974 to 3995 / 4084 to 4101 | -3.23 angstrom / 17.1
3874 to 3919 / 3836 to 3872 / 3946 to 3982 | -1.13 angstrom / 14.8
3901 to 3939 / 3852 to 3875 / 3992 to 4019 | 8.43 angstrom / 17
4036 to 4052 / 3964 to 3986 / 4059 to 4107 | -2.94 angstrom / 15.3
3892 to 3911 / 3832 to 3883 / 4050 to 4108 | 0.39 angstrom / 15.6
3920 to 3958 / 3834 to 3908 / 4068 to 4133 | 6.99 angstrom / 15.8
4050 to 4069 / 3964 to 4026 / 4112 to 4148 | -1.36 angstrom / 16.9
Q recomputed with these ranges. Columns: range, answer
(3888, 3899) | 13.7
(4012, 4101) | 17.8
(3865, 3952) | 14.2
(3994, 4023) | 17.7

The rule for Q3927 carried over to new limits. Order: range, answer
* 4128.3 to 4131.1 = 18.4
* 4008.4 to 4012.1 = 18.8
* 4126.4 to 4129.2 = 18.2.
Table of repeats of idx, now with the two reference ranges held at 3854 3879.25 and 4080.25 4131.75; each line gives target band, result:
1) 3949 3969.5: 0.271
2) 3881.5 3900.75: 0.180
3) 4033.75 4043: -0.083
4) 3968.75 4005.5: 0.078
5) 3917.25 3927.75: 0.070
